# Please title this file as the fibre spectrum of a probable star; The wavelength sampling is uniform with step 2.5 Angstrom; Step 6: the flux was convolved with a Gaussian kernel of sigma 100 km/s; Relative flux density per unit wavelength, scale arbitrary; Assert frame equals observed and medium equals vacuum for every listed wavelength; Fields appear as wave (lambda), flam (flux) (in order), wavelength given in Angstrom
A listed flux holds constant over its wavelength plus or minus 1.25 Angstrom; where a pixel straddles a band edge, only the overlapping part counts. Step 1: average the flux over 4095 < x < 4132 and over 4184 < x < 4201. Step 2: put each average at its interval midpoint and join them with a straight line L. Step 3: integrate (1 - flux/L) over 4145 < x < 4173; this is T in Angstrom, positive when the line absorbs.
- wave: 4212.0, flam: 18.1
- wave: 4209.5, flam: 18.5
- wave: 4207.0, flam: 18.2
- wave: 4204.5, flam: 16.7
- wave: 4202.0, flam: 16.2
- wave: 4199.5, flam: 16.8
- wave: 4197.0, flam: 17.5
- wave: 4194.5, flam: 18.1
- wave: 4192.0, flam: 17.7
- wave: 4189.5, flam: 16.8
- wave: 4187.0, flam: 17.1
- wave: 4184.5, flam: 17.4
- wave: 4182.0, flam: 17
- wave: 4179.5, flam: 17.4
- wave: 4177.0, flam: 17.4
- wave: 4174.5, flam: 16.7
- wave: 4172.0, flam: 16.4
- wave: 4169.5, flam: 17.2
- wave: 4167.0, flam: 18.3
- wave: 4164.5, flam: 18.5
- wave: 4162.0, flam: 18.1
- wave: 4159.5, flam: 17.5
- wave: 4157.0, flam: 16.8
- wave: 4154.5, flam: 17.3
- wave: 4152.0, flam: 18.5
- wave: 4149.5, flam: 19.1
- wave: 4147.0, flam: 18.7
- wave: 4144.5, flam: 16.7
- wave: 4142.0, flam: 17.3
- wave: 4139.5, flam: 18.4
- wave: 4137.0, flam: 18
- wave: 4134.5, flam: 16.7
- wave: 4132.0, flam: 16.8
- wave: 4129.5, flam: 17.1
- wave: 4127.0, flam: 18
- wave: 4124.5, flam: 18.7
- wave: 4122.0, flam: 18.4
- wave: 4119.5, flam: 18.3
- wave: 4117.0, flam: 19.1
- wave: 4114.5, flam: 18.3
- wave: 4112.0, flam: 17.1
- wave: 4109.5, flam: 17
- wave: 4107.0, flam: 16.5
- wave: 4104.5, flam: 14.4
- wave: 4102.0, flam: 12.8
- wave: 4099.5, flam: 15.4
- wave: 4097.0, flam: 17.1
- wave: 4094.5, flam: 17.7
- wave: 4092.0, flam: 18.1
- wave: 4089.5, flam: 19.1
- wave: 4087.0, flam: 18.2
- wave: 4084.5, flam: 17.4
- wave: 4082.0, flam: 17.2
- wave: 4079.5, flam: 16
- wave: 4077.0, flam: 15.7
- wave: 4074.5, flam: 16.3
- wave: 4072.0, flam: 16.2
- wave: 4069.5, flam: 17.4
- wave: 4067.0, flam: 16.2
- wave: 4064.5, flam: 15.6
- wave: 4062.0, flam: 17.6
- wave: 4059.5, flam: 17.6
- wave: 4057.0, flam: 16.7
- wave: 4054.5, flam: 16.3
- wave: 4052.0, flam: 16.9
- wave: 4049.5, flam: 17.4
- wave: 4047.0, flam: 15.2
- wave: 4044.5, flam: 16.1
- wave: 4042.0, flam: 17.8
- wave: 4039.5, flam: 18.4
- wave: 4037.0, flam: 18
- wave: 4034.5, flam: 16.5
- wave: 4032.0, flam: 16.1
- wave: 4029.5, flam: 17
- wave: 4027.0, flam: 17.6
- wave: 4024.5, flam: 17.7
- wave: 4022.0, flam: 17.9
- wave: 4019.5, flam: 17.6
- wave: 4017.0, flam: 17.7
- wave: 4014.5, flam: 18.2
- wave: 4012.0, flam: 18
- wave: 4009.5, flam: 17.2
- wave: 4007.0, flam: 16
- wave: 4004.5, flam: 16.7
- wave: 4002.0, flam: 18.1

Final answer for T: -1.0 Angstrom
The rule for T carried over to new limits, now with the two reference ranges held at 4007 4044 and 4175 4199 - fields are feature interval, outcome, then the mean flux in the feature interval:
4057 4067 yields 0.4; 16.8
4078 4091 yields -0.1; 17.6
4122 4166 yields -1.1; 17.8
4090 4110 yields 1.4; 16.2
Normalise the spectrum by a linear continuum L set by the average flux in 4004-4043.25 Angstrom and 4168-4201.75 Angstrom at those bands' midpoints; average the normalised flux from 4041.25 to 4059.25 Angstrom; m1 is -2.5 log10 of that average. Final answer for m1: 0.05 mag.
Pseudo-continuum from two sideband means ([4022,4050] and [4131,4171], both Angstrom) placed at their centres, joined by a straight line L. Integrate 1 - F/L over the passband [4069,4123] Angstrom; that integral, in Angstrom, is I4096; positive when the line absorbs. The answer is 1.4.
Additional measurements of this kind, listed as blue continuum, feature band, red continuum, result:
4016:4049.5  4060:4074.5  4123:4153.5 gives 0.7 Angstrom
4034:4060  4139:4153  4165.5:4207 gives -0.8 Angstrom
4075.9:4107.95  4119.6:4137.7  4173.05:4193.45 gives -0.9 Angstrom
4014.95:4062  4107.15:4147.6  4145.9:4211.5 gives -0.8 Angstrom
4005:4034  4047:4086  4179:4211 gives 1.5 Angstrom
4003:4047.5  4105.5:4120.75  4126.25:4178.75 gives -0.2 Angstrom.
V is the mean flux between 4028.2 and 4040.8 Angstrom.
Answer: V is 17.2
